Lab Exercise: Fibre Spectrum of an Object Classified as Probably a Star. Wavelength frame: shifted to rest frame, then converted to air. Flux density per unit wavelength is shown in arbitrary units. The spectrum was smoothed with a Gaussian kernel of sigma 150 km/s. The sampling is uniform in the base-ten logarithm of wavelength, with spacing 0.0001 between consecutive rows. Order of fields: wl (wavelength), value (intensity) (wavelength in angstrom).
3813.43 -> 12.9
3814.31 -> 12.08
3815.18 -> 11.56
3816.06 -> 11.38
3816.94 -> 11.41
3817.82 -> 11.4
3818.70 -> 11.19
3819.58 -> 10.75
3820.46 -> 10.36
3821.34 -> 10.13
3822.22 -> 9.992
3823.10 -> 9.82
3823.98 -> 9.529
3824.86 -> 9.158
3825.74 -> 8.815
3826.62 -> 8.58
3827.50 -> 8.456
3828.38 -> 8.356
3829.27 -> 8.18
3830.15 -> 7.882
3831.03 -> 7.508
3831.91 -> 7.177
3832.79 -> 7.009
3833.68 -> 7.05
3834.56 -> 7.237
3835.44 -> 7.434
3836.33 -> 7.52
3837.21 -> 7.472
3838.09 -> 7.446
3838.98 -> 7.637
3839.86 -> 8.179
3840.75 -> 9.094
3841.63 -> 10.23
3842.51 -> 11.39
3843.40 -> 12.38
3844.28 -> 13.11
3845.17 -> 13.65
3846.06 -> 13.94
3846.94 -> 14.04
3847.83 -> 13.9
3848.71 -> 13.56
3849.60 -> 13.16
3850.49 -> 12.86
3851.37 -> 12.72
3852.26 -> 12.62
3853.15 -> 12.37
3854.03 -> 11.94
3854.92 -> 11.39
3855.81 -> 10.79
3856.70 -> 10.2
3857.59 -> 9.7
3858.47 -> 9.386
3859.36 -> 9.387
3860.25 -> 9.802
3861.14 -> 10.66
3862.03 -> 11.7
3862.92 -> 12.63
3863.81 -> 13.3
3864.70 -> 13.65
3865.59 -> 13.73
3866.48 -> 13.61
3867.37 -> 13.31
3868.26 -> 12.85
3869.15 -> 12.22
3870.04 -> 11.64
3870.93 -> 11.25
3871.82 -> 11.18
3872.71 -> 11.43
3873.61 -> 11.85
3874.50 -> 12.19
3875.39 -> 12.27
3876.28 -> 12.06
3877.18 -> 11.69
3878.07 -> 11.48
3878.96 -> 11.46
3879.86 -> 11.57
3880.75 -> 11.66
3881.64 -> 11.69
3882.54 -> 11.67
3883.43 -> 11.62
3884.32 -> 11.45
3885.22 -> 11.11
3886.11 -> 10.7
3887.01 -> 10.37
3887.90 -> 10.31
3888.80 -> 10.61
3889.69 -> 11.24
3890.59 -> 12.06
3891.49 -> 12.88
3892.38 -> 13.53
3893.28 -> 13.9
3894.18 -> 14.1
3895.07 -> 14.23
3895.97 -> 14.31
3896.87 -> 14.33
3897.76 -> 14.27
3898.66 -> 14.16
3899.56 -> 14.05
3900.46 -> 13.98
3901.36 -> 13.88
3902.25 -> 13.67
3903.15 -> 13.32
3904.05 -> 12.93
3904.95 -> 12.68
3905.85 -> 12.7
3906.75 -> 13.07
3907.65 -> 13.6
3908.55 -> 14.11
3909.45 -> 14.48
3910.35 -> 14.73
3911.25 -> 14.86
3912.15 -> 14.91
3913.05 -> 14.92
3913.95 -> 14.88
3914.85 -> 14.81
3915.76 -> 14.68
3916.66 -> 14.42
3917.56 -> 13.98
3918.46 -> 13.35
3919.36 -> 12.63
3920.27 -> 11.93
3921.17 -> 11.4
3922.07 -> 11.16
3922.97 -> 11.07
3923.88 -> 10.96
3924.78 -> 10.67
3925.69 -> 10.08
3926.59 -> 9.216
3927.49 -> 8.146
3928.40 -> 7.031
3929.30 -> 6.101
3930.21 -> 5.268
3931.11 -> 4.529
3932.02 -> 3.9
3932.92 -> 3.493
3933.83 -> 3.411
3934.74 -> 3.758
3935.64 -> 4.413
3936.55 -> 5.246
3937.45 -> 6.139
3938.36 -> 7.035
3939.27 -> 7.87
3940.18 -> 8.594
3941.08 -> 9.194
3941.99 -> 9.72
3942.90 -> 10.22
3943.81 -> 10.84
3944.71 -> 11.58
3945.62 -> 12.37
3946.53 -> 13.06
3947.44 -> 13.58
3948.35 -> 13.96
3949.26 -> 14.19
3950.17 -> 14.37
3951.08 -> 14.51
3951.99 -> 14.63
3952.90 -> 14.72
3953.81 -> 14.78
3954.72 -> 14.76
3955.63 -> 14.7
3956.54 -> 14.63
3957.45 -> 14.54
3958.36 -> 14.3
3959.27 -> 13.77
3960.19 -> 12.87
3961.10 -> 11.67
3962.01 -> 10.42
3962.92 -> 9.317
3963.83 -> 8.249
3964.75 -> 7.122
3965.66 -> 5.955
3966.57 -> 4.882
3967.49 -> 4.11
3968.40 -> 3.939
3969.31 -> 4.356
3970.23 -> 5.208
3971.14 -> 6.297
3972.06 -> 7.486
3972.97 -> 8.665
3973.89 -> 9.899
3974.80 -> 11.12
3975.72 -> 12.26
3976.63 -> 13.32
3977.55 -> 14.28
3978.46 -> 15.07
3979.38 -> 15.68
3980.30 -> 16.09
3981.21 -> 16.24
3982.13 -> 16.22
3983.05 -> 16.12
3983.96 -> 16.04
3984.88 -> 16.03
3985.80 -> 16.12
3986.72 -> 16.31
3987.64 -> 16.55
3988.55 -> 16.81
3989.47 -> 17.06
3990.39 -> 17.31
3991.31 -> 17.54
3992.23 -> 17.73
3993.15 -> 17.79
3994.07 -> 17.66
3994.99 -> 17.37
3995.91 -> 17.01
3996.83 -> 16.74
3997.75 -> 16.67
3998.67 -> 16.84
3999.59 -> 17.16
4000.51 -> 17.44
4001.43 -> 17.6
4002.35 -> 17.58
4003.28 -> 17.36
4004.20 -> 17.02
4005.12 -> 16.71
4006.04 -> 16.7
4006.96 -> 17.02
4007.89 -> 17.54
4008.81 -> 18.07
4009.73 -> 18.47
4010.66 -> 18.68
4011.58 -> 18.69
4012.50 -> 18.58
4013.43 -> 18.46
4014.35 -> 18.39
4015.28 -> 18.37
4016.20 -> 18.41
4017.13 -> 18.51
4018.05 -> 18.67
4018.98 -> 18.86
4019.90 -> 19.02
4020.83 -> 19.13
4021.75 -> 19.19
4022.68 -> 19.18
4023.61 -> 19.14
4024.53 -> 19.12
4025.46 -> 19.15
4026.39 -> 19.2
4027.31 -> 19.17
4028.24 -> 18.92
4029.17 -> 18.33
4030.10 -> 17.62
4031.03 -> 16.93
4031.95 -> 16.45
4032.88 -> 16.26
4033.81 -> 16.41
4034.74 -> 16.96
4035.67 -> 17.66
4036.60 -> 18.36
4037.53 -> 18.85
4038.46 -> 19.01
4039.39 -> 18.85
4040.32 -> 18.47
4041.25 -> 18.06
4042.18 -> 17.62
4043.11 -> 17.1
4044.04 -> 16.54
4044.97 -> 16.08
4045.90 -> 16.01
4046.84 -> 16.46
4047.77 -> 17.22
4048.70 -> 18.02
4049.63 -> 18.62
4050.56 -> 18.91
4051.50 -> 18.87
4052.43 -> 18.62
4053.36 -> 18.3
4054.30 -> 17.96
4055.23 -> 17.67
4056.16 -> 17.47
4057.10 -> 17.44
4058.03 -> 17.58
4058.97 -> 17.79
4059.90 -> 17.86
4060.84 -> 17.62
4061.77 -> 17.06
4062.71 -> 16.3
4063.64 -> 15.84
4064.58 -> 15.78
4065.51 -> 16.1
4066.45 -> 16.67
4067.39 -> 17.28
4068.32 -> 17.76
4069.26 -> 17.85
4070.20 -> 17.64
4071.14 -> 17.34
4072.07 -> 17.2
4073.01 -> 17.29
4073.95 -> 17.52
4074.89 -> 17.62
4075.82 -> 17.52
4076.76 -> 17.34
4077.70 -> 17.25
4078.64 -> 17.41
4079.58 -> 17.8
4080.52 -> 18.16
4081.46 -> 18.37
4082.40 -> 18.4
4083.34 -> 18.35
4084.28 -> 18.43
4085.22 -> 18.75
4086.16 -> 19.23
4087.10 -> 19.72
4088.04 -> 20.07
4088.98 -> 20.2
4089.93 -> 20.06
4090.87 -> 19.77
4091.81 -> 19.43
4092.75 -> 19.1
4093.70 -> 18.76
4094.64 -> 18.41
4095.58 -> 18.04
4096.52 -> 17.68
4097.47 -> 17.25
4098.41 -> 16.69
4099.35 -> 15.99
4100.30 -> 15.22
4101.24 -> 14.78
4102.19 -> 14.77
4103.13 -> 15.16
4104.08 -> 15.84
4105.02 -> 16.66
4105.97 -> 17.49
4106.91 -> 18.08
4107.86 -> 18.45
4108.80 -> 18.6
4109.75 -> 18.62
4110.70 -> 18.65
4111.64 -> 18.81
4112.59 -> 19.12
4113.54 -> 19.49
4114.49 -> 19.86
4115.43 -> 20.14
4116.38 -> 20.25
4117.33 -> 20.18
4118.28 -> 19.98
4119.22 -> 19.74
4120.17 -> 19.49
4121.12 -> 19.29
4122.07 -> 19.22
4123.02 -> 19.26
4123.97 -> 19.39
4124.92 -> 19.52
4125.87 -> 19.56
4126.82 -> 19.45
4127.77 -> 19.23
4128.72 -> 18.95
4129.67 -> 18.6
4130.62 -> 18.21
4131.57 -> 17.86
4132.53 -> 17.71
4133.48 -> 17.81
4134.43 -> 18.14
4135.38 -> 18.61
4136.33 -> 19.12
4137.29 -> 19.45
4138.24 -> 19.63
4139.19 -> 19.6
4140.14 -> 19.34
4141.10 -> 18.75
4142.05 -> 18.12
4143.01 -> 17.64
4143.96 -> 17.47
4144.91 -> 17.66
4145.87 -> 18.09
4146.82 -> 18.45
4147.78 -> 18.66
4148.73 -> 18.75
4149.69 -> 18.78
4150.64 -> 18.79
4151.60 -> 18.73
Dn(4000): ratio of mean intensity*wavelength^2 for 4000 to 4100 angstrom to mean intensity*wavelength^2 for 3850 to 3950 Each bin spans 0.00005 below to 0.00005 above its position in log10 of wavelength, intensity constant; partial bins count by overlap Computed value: 1.69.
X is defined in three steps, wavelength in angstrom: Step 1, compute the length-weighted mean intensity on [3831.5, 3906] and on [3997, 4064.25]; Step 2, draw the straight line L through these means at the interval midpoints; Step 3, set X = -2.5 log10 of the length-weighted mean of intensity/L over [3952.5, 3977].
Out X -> 0.45 mag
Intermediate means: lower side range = 11.7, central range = 10.1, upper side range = 17.9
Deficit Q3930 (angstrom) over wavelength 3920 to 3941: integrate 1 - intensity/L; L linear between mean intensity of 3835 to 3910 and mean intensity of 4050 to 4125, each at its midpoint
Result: 9.5 angstrom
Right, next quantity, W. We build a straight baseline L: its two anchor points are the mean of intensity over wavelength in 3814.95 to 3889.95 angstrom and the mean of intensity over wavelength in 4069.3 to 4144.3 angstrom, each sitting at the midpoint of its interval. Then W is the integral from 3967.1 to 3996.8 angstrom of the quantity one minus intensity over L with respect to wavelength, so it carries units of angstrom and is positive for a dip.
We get 2.3 angstrom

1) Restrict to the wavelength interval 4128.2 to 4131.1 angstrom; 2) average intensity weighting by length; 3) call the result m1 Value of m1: 18.6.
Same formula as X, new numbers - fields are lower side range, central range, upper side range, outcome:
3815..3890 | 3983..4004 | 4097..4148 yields -0.15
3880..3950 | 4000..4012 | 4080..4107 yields -0.20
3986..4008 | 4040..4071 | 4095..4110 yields -0.03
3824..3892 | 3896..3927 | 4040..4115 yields -0.06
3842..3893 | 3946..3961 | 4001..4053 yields 0.08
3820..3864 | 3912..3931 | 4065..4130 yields 0.12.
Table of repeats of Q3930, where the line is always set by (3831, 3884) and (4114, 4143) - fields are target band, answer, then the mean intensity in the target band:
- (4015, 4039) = -3.3 angstrom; 18.3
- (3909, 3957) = 8.7 angstrom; 10.9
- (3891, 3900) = -1.2 angstrom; 14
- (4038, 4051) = -0.8 angstrom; 17.6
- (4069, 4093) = -0.9 angstrom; 18.4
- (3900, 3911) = -0.9 angstrom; 13.6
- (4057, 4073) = 0.1 angstrom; 17.1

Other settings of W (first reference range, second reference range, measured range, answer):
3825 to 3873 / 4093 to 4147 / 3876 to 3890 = 0.42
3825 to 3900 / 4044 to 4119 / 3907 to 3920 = -1.49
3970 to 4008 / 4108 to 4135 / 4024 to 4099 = -2.11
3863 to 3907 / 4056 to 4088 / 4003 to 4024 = -2.95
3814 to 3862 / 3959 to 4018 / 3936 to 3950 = 3.13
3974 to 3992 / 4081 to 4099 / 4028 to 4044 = -0.55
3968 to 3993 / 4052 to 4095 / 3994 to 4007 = -2.47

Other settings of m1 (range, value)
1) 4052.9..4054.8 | 18.1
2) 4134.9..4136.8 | 18.9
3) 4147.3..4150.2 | 18.8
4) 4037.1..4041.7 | 18.7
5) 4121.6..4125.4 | 19.3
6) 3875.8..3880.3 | 11.6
